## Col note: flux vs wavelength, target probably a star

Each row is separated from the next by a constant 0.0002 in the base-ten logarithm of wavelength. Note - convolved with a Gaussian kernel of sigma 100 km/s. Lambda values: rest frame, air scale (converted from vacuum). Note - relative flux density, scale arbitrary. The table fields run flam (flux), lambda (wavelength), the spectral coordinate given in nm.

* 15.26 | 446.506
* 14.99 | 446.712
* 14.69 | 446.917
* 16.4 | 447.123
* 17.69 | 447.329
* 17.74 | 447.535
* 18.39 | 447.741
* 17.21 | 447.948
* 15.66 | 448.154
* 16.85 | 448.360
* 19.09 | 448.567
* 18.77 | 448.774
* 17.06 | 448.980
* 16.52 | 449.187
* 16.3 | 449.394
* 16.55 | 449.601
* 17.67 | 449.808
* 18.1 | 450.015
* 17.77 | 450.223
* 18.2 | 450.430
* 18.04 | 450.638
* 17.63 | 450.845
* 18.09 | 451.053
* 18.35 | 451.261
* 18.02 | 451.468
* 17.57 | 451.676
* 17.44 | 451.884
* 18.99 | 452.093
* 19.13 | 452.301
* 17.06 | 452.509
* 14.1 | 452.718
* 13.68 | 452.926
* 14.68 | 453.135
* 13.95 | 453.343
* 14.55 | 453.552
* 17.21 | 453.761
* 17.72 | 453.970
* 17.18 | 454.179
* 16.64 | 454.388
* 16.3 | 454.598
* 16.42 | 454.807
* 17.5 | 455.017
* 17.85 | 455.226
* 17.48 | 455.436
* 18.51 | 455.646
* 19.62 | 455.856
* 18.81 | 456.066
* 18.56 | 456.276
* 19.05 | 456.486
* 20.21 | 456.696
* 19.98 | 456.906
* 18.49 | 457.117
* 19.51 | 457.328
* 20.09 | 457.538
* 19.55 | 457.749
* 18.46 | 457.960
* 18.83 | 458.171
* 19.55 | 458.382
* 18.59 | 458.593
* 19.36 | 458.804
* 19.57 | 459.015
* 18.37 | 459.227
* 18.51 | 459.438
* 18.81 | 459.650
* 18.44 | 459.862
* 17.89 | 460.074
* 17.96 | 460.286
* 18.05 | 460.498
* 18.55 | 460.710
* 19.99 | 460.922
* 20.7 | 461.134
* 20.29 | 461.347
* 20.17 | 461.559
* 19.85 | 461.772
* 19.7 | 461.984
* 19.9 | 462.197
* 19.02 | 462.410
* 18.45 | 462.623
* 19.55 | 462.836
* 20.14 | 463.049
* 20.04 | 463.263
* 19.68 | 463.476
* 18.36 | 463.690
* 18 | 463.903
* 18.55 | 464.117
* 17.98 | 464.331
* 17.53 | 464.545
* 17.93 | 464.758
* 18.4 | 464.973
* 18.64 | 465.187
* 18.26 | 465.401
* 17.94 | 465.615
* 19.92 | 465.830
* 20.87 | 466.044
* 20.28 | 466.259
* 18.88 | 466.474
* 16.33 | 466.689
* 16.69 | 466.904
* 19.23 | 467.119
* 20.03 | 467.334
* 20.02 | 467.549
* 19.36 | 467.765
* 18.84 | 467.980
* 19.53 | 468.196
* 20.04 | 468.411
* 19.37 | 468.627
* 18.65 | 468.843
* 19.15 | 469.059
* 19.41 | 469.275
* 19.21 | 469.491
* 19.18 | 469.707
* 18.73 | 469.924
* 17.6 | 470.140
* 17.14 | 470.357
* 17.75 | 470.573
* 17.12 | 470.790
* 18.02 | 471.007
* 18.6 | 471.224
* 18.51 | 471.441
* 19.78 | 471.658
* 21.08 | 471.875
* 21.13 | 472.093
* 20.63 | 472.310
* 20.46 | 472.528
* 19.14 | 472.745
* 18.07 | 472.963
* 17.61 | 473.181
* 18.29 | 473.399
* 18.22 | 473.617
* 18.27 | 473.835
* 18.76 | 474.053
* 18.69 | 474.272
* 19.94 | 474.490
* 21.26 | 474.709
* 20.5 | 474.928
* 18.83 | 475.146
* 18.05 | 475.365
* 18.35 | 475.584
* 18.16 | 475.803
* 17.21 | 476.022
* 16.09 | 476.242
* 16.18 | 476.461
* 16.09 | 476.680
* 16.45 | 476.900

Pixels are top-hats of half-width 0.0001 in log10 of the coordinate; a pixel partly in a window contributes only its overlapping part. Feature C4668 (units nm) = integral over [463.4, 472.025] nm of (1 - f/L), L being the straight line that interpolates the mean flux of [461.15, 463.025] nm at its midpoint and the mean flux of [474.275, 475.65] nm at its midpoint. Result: 0.361 nm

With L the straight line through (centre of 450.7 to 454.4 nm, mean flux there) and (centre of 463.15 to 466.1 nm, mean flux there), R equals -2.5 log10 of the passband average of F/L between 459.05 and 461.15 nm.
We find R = -0.04 mag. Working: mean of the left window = 16.8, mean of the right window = 18.7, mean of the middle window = 18.7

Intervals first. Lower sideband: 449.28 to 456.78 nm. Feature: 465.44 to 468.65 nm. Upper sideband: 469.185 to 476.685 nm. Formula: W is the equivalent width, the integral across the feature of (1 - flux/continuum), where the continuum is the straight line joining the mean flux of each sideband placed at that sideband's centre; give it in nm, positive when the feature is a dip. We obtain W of -0.15 nm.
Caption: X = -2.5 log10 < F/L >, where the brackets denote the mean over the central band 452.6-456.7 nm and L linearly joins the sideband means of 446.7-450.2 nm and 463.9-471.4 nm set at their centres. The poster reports 0.04 mag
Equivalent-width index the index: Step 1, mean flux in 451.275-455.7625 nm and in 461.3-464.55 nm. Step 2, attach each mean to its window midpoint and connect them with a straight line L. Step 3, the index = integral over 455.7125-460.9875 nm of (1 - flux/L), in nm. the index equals -0.28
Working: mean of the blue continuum 16.8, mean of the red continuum 19.2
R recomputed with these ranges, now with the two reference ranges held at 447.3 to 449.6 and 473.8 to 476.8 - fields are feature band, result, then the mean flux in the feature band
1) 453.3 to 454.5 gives 0.08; 16.3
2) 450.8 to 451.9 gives -0.03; 17.9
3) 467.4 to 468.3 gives -0.08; 19.5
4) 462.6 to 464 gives -0.08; 19.2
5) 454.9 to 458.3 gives -0.08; 18.9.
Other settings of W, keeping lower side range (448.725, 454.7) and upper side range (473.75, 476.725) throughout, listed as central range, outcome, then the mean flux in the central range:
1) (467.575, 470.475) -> -0.16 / 19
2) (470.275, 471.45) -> 0.02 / 17.8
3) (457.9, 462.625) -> -0.44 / 19.1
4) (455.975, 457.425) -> -0.16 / 19.2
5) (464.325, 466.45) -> -0.12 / 18.8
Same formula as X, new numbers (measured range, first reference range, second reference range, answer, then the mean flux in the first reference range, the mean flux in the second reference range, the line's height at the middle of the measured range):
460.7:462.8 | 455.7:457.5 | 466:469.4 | -0.03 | 19.3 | 19.1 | 19.2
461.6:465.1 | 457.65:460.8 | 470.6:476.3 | -0.01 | 18.7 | 18.9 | 18.7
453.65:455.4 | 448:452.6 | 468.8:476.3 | 0.05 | 17.7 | 18.8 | 17.9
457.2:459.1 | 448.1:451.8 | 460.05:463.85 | -0.03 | 17.6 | 19.4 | 18.8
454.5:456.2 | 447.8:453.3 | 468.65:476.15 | -0.01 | 17.2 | 18.9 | 17.6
